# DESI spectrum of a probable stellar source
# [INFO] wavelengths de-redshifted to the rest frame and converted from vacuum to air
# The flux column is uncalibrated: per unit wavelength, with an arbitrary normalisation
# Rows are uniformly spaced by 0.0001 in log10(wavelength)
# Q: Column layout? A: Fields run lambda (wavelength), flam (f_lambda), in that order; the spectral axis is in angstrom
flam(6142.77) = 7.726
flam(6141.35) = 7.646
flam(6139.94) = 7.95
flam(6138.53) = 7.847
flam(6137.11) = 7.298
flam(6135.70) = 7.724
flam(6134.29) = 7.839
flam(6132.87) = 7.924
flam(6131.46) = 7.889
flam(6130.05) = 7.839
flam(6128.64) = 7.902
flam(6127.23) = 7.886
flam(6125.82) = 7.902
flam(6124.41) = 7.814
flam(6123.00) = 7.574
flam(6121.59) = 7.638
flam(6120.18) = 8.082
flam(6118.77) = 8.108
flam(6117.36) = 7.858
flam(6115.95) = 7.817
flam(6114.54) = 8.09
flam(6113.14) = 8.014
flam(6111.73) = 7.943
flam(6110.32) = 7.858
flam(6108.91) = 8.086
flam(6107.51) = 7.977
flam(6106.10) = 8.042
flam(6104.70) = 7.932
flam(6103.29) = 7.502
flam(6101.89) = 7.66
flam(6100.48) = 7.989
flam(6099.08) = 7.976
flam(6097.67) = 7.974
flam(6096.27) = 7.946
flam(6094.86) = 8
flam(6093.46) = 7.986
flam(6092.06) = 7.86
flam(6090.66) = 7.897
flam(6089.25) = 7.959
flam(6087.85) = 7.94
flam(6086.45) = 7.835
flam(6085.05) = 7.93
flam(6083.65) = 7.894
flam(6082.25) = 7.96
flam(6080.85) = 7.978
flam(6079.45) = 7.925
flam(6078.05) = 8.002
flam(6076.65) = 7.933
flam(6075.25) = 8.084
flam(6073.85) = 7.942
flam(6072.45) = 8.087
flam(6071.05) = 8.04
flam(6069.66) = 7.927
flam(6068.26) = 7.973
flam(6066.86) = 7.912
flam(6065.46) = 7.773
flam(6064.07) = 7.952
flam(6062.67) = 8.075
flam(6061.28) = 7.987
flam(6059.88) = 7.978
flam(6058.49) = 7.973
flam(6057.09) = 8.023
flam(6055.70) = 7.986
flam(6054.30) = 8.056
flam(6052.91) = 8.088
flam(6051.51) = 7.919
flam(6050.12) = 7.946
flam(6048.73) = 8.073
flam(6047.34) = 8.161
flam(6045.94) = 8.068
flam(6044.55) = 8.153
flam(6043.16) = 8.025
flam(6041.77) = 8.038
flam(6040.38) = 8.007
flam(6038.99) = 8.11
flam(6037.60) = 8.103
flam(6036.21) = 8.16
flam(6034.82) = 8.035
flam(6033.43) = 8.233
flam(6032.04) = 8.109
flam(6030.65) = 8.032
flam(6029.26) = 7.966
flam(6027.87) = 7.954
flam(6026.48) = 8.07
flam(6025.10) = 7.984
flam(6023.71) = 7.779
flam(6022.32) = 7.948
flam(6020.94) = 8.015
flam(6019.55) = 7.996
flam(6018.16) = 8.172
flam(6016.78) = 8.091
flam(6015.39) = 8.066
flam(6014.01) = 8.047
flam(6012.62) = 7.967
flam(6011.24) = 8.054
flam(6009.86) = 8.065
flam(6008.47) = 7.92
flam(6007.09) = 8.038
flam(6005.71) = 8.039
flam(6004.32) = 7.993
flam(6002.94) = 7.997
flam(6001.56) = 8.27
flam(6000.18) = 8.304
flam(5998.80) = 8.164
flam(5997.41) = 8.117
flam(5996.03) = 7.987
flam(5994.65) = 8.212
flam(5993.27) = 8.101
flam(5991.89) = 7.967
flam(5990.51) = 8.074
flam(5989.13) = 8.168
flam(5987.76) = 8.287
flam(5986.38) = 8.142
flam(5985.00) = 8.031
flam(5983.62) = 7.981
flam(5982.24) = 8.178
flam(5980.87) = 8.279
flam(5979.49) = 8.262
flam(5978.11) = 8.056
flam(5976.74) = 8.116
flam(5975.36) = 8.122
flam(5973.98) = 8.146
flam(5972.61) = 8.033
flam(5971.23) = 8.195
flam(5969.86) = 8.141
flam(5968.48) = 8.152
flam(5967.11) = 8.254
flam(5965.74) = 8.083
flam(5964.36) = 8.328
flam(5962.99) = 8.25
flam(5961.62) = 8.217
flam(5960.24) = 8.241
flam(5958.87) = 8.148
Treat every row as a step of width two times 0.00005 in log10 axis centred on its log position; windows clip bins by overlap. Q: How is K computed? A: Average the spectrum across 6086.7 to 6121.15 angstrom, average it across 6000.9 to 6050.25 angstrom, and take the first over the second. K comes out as 0.99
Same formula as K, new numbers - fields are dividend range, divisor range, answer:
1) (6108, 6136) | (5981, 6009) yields 0.97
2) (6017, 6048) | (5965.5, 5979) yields 0.99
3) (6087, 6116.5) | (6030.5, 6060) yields 0.98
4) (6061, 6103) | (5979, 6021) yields 0.98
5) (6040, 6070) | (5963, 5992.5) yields 0.98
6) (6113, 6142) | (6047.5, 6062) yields 0.98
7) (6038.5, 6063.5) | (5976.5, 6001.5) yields 0.99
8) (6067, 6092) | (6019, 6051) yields 0.99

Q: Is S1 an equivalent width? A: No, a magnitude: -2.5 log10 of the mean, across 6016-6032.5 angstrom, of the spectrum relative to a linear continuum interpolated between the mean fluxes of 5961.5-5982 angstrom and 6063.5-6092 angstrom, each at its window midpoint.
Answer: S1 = 0.008 mag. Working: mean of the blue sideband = 8.18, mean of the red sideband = 7.95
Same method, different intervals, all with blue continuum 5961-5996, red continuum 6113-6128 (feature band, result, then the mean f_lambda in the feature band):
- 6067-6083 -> 0.00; 7.98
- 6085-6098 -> 0.00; 7.93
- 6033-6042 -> -0.01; 8.1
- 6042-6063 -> 0.00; 8.03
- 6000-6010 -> 0.00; 8.07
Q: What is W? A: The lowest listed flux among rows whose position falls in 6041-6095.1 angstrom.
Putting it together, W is 7.773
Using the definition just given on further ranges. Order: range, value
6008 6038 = 7.779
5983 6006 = 7.967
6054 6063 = 7.973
